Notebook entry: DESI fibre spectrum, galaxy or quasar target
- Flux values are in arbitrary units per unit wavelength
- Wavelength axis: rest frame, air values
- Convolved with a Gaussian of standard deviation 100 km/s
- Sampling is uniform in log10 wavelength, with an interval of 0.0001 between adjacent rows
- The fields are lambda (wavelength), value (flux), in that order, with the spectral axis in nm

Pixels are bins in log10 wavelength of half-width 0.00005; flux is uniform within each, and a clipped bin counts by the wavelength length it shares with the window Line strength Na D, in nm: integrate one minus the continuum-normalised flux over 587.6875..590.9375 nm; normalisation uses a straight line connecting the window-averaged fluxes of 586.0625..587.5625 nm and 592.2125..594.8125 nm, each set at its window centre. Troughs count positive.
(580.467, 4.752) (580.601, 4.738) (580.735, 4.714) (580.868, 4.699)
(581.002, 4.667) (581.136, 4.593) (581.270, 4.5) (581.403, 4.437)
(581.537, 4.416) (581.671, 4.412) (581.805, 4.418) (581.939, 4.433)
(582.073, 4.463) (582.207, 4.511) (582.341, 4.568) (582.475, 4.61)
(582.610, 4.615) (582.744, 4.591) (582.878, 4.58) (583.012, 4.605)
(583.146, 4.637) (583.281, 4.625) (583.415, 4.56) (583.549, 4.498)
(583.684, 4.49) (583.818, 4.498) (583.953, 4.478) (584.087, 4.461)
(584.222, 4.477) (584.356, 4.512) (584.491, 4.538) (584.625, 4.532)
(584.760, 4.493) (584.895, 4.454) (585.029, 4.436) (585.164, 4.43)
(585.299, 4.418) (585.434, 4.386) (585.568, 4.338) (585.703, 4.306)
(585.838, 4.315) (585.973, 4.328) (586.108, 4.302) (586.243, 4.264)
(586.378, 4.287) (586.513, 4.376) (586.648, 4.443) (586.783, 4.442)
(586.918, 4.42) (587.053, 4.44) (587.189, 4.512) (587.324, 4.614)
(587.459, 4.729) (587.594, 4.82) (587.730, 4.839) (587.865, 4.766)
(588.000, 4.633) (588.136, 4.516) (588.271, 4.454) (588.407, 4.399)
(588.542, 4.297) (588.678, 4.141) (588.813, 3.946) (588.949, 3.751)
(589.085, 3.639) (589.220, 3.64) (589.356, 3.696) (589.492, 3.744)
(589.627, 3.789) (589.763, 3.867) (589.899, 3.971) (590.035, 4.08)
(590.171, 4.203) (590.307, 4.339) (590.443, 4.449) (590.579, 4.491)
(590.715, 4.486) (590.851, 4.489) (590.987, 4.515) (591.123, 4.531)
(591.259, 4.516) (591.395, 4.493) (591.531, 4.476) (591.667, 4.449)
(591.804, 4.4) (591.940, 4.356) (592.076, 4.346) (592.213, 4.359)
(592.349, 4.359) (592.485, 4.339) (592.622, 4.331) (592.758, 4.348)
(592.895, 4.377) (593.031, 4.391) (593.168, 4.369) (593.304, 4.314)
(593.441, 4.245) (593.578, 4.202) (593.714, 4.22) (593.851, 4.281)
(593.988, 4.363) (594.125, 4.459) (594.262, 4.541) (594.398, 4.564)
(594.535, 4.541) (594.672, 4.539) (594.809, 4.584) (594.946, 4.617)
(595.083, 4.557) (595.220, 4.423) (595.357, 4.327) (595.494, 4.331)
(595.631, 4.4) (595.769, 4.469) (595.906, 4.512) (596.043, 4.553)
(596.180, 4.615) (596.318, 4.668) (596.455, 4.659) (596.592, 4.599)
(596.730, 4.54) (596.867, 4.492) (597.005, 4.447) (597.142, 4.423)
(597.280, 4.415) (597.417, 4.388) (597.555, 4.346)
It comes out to 0.17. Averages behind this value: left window 4.45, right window 4.38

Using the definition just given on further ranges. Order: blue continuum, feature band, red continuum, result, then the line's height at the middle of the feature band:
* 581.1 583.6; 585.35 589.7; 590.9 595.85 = 0.17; 4.48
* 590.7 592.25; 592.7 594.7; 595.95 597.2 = 0.05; 4.5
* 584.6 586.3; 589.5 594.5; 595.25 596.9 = 0.14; 4.46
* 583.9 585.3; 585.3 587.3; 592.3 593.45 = 0.03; 4.45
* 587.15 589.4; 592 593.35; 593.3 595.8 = 0.01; 4.39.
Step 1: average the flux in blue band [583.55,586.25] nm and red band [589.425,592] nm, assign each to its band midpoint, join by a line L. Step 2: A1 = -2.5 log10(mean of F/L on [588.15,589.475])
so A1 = 0.09 mag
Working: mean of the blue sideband 4.43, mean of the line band 4.01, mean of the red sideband 4.3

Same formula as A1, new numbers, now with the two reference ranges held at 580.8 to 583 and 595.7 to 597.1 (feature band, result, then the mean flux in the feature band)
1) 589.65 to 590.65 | 0.091 mag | 4.18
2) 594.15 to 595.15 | -0.002 mag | 4.56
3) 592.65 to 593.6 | 0.054 mag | 4.33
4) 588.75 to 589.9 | 0.203 mag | 3.77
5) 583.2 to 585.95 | 0.019 mag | 4.46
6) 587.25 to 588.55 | -0.019 mag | 4.62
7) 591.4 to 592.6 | 0.039 mag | 4.39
